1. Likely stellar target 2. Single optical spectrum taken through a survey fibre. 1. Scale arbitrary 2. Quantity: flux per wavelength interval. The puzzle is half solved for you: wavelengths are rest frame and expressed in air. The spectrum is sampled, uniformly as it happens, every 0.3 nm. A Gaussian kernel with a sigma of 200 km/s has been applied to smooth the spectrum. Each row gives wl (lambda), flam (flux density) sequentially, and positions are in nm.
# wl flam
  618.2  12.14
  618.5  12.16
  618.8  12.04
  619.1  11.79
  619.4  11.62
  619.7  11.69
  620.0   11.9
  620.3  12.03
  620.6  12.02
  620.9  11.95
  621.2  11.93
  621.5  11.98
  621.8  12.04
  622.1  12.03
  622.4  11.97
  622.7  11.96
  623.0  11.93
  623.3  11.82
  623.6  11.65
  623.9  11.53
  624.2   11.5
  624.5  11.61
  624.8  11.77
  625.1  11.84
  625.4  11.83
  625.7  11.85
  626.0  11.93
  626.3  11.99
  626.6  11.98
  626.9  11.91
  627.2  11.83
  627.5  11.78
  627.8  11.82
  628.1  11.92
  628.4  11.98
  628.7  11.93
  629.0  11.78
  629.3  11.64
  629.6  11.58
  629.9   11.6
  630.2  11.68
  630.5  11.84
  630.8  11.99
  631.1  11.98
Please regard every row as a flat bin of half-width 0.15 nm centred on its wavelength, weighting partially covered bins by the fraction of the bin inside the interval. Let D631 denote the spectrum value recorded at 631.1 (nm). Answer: 11.98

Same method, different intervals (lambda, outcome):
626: 11.93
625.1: 11.84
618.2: 12.14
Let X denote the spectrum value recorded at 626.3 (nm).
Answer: 11.99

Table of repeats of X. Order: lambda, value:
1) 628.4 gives 11.98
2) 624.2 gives 11.5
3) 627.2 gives 11.83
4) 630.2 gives 11.68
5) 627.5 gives 11.78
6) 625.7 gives 11.85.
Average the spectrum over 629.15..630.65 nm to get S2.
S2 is 11.7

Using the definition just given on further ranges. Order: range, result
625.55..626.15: 11.9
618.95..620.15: 11.8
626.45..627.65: 11.9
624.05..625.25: 11.7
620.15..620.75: 12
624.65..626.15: 11.8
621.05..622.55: 12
